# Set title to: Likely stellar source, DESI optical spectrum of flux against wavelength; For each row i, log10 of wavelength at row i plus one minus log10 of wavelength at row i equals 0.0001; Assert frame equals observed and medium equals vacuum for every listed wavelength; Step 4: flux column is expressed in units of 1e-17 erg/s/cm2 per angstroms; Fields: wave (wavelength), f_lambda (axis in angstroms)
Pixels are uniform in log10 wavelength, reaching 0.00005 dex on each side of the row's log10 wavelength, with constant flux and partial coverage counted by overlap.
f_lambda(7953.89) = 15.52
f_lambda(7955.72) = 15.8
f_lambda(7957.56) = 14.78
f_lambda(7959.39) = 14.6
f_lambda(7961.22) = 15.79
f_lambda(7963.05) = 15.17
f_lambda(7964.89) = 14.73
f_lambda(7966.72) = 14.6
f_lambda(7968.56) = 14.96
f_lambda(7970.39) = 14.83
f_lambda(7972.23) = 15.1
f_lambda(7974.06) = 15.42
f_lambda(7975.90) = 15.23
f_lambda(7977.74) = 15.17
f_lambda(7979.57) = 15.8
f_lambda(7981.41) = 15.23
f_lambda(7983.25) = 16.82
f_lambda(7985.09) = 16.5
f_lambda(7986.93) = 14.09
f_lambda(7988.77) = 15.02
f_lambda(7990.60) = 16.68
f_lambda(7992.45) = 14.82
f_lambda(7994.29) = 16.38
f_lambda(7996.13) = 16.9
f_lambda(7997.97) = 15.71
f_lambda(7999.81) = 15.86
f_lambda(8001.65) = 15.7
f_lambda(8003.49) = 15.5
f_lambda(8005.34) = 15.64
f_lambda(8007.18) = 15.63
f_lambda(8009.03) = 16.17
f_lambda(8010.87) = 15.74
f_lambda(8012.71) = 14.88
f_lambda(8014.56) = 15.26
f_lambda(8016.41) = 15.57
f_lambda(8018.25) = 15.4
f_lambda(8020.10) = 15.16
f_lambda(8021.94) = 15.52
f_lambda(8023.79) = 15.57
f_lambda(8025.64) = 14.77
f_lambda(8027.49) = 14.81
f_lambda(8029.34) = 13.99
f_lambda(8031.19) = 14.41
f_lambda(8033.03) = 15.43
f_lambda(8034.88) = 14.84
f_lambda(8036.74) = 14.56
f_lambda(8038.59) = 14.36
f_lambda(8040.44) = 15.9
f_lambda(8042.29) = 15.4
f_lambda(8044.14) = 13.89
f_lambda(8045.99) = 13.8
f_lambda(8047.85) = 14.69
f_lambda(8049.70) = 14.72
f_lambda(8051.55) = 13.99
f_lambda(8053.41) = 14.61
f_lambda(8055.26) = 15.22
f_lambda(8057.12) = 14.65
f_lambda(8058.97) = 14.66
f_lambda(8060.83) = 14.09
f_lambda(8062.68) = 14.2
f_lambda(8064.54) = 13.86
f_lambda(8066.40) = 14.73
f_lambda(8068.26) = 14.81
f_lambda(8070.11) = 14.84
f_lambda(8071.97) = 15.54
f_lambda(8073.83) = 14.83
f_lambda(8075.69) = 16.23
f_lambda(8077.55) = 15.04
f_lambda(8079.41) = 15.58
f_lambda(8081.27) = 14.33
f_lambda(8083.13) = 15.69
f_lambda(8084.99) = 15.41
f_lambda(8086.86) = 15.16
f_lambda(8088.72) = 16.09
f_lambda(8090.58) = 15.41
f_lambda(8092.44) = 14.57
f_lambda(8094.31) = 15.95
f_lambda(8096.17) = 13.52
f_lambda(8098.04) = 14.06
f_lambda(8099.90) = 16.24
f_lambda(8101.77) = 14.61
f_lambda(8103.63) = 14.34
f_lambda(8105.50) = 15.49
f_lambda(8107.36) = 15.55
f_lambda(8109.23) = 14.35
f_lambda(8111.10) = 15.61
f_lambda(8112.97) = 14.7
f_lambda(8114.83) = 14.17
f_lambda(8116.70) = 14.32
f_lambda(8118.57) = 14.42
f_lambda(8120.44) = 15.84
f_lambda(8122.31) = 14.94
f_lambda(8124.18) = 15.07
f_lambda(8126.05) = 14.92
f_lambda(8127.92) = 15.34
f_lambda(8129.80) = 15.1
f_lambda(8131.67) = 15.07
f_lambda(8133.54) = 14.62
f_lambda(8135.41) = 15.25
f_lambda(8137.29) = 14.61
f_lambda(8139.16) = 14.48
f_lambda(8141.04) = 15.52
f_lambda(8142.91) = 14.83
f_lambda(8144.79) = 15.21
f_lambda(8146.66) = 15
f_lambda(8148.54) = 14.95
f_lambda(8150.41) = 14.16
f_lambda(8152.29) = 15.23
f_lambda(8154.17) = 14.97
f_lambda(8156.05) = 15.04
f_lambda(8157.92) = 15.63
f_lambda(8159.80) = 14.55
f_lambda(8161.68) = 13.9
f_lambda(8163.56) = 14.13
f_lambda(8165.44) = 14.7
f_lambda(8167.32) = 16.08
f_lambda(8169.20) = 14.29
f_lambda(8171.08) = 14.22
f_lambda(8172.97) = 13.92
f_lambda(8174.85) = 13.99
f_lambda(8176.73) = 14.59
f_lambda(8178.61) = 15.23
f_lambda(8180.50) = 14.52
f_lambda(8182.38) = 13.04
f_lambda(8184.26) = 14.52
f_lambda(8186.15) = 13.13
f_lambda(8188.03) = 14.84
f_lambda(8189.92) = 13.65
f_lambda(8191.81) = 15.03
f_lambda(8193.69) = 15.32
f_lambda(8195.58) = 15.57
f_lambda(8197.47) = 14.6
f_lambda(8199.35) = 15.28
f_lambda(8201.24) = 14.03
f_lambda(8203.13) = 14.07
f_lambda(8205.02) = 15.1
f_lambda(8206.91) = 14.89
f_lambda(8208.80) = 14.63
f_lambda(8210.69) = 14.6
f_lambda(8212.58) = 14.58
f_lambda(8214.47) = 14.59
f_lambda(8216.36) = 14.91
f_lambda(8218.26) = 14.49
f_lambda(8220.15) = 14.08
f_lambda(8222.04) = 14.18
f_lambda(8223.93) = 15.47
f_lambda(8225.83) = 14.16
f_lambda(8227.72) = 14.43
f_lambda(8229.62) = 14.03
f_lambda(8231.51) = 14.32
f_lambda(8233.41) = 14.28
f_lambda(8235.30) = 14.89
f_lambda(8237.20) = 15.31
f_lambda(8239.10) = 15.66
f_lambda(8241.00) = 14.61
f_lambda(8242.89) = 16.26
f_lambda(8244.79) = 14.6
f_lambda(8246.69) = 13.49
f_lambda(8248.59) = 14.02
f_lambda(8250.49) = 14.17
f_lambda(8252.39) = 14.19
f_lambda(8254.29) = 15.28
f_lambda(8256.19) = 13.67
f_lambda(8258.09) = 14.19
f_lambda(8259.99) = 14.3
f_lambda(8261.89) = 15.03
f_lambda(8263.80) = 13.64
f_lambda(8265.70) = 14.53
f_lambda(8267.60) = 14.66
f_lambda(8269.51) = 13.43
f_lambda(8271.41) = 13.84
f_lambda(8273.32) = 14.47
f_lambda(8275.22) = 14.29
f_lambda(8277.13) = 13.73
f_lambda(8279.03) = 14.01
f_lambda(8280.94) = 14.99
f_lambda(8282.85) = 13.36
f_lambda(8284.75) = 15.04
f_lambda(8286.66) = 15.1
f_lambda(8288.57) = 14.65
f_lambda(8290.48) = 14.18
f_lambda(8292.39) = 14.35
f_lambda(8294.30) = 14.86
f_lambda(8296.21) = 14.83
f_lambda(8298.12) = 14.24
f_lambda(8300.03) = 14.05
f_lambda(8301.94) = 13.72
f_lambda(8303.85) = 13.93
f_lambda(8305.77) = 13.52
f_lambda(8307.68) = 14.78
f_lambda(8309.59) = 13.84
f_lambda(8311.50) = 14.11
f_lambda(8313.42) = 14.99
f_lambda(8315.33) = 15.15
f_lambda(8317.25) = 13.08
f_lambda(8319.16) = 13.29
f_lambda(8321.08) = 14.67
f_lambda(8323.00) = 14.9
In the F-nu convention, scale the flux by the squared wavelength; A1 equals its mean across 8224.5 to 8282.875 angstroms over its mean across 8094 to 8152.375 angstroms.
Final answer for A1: 1.00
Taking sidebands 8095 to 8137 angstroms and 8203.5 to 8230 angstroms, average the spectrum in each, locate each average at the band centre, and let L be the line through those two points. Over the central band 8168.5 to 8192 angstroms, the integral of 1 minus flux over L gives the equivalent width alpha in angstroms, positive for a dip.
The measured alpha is 0.8 angstroms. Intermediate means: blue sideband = 14.9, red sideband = 14.6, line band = 14.2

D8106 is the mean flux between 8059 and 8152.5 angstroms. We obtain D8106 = 15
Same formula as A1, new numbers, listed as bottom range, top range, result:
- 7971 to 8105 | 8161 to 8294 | 1.00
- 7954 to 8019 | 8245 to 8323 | 0.99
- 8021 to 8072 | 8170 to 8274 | 1.03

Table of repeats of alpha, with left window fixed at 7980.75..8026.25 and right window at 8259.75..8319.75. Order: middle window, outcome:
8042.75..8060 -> 1.0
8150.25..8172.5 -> 0.2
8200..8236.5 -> 0.2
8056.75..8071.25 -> 0.8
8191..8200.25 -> -0.3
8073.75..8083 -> 0.0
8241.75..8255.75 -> -0.1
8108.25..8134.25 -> 0.3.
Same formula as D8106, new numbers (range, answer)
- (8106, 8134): 15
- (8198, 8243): 14.7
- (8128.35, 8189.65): 14.7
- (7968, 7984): 15.4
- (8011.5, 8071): 14.8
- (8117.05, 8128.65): 15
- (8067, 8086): 15.2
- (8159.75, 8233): 14.5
